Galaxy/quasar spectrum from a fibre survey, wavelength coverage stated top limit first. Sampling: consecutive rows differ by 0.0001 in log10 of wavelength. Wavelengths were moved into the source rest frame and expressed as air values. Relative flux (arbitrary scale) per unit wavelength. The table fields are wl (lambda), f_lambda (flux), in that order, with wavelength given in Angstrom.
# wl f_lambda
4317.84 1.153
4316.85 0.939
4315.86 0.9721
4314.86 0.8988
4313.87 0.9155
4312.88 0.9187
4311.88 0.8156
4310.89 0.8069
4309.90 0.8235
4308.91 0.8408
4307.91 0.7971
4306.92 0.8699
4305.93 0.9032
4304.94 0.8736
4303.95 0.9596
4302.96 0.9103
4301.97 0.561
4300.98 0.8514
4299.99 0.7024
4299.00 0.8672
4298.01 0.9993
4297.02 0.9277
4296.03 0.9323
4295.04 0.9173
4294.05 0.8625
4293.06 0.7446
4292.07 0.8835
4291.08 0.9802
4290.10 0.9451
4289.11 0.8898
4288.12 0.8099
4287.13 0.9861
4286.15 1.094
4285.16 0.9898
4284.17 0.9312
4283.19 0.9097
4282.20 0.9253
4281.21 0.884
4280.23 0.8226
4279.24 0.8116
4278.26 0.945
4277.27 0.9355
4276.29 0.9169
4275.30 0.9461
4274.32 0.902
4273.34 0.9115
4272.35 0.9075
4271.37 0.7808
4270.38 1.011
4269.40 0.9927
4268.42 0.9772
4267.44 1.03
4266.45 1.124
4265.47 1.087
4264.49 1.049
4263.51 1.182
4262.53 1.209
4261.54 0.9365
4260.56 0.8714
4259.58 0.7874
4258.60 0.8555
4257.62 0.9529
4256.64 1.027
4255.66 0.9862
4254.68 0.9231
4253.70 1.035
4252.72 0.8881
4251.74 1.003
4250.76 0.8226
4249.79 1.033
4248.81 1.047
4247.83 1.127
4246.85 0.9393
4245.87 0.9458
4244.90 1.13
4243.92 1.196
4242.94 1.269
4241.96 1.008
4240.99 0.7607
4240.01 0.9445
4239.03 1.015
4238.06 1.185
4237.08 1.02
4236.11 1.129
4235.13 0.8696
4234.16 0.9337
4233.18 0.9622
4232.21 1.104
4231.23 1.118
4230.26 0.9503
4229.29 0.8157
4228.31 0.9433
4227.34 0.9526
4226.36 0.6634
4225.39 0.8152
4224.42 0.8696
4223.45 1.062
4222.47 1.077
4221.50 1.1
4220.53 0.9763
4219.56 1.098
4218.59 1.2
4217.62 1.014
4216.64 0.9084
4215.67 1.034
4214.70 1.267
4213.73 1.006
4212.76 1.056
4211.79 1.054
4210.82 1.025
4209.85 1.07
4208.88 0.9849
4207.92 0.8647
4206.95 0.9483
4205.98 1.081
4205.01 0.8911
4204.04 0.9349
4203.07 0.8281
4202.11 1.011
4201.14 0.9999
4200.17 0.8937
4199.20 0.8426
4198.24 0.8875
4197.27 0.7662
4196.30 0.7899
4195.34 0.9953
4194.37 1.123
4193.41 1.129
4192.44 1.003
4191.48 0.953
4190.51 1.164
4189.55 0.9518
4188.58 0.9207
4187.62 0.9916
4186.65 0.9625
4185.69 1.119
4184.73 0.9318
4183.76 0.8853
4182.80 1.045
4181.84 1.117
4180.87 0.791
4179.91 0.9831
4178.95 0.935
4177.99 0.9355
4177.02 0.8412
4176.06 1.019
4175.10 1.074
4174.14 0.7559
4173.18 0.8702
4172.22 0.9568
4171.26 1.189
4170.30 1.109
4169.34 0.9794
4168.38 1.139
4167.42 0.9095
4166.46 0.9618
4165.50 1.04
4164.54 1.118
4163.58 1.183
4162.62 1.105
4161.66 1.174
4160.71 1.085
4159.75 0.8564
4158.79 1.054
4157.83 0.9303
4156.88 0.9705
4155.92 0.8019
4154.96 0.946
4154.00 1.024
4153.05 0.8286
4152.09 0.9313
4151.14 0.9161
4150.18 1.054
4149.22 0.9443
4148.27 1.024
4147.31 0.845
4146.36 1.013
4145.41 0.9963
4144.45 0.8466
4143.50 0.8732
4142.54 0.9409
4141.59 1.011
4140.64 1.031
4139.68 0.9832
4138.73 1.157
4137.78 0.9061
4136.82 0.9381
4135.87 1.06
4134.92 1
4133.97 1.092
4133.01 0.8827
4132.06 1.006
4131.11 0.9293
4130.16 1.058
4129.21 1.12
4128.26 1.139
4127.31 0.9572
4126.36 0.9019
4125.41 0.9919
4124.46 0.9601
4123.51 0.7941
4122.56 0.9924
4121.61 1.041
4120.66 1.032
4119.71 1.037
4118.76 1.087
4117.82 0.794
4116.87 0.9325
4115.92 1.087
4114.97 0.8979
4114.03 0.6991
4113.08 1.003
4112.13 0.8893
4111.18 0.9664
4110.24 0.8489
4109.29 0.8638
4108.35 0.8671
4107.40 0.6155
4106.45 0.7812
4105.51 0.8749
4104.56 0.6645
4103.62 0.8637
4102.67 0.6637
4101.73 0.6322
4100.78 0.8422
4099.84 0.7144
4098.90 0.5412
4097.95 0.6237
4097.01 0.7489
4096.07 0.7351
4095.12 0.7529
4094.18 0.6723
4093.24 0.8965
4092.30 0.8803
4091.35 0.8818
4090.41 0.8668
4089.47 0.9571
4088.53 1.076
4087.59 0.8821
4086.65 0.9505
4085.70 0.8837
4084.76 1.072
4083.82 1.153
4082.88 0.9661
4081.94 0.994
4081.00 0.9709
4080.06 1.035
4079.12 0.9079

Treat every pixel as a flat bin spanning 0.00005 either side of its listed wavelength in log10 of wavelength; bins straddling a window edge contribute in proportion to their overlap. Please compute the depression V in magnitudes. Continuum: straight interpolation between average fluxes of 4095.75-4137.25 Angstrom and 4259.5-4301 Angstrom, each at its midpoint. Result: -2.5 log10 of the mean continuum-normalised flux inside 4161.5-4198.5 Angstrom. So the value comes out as -0.10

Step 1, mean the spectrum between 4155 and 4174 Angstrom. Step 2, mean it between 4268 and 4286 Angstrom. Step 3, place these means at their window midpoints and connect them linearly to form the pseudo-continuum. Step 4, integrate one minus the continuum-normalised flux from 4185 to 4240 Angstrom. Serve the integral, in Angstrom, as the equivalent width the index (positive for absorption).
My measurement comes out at -0.7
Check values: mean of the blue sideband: 1.02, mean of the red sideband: 0.92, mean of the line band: 0.988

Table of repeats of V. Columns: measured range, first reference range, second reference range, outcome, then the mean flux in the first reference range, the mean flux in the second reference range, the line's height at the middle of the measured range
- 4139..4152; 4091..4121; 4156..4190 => -0.04 mag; 0.824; 0.995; 0.924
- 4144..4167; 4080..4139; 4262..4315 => -0.09 mag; 0.905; 0.916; 0.908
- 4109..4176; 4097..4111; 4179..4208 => -0.17 mag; 0.748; 0.961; 0.84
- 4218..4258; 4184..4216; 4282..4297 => -0.05 mag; 0.983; 0.92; 0.956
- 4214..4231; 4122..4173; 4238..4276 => 0.01 mag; 0.993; 0.992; 0.992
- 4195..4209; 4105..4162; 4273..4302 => 0.02 mag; 0.954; 0.898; 0.929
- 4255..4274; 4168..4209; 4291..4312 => -0.11 mag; 0.967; 0.854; 0.891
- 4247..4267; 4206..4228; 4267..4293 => -0.05 mag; 1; 0.925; 0.953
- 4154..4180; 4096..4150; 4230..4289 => -0.07 mag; 0.91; 0.98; 0.933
